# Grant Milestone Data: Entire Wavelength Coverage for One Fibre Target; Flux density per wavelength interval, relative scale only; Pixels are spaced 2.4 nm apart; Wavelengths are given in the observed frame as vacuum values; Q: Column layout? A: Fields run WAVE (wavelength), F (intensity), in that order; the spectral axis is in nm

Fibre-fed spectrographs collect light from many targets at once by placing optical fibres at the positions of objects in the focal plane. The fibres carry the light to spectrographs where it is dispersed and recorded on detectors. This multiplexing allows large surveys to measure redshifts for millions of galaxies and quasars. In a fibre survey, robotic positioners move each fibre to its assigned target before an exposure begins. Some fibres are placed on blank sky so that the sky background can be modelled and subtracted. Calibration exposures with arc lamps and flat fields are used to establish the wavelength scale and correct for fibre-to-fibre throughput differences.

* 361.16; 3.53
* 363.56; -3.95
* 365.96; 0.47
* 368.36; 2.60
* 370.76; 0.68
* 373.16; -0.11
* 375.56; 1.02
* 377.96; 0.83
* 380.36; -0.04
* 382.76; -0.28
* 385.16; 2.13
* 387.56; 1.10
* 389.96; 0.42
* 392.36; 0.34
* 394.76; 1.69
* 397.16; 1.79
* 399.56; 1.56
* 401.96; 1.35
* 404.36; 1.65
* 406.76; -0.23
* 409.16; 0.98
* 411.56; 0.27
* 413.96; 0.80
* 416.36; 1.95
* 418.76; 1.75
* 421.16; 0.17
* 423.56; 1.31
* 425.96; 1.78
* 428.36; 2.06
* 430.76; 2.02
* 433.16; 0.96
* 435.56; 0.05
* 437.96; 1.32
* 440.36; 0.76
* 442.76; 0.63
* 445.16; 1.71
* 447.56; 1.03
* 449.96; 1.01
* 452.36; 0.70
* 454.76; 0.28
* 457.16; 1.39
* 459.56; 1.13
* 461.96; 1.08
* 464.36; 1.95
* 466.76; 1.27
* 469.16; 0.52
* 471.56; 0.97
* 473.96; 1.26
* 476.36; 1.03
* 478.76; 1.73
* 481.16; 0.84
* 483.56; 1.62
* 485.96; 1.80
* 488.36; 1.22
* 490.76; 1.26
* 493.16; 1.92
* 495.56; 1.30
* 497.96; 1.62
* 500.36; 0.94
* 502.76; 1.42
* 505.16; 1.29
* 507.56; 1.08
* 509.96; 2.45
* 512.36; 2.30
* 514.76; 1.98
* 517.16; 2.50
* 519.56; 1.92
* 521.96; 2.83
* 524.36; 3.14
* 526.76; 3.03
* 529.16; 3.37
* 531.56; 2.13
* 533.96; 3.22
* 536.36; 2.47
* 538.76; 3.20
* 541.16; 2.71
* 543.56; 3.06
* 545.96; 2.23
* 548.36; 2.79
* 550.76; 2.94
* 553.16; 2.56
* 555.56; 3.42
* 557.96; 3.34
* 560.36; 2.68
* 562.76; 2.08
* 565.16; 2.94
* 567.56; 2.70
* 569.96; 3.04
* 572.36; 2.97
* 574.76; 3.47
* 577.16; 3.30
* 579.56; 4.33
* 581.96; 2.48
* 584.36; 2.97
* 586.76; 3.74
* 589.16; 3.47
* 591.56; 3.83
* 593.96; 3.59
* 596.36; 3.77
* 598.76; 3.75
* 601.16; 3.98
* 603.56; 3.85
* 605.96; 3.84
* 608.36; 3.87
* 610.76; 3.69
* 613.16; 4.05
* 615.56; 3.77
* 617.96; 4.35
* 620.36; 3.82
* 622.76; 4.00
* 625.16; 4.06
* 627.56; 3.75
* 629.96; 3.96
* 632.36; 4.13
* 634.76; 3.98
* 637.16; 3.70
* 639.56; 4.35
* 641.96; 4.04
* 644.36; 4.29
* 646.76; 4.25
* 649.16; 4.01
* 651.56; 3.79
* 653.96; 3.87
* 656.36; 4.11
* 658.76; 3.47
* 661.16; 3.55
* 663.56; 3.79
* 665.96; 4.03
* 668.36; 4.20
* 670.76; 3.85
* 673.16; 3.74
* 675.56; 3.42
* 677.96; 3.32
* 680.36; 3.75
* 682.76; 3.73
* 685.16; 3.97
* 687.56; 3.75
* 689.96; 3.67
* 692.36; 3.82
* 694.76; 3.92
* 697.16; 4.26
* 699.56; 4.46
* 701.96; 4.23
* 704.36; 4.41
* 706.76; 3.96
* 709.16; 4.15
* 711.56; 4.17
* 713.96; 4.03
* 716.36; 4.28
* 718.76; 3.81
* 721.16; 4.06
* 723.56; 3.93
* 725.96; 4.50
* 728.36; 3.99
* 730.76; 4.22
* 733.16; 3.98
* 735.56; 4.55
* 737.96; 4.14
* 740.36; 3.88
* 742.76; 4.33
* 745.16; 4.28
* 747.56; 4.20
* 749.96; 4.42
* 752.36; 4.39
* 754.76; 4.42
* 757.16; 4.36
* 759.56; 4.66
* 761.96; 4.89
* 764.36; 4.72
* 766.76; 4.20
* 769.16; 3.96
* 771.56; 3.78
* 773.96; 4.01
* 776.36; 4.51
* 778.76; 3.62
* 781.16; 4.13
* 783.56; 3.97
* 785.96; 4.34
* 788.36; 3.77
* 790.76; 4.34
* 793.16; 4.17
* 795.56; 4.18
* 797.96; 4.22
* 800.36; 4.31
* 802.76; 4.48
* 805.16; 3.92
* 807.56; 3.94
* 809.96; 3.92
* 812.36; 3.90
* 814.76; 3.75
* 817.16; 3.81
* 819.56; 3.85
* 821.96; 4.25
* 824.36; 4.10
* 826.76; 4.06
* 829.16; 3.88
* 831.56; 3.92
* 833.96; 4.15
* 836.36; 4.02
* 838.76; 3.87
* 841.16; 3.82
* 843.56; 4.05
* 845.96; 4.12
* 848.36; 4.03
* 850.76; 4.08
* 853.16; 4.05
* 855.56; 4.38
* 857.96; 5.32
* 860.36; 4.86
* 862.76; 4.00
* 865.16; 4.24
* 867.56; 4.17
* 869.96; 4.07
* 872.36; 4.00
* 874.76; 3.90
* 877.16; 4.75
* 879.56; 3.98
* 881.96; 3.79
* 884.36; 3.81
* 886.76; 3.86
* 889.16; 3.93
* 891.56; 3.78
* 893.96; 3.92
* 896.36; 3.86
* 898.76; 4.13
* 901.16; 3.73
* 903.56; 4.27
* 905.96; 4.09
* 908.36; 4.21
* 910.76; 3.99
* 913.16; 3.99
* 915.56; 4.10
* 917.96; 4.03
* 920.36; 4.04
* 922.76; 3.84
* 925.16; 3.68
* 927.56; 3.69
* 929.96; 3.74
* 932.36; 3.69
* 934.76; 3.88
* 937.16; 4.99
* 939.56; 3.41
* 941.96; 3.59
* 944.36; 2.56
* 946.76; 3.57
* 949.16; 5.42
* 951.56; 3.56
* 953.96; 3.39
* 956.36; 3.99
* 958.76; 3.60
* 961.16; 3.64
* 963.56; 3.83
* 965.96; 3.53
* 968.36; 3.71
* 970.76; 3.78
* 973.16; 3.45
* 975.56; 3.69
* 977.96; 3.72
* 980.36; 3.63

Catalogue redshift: 0.307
